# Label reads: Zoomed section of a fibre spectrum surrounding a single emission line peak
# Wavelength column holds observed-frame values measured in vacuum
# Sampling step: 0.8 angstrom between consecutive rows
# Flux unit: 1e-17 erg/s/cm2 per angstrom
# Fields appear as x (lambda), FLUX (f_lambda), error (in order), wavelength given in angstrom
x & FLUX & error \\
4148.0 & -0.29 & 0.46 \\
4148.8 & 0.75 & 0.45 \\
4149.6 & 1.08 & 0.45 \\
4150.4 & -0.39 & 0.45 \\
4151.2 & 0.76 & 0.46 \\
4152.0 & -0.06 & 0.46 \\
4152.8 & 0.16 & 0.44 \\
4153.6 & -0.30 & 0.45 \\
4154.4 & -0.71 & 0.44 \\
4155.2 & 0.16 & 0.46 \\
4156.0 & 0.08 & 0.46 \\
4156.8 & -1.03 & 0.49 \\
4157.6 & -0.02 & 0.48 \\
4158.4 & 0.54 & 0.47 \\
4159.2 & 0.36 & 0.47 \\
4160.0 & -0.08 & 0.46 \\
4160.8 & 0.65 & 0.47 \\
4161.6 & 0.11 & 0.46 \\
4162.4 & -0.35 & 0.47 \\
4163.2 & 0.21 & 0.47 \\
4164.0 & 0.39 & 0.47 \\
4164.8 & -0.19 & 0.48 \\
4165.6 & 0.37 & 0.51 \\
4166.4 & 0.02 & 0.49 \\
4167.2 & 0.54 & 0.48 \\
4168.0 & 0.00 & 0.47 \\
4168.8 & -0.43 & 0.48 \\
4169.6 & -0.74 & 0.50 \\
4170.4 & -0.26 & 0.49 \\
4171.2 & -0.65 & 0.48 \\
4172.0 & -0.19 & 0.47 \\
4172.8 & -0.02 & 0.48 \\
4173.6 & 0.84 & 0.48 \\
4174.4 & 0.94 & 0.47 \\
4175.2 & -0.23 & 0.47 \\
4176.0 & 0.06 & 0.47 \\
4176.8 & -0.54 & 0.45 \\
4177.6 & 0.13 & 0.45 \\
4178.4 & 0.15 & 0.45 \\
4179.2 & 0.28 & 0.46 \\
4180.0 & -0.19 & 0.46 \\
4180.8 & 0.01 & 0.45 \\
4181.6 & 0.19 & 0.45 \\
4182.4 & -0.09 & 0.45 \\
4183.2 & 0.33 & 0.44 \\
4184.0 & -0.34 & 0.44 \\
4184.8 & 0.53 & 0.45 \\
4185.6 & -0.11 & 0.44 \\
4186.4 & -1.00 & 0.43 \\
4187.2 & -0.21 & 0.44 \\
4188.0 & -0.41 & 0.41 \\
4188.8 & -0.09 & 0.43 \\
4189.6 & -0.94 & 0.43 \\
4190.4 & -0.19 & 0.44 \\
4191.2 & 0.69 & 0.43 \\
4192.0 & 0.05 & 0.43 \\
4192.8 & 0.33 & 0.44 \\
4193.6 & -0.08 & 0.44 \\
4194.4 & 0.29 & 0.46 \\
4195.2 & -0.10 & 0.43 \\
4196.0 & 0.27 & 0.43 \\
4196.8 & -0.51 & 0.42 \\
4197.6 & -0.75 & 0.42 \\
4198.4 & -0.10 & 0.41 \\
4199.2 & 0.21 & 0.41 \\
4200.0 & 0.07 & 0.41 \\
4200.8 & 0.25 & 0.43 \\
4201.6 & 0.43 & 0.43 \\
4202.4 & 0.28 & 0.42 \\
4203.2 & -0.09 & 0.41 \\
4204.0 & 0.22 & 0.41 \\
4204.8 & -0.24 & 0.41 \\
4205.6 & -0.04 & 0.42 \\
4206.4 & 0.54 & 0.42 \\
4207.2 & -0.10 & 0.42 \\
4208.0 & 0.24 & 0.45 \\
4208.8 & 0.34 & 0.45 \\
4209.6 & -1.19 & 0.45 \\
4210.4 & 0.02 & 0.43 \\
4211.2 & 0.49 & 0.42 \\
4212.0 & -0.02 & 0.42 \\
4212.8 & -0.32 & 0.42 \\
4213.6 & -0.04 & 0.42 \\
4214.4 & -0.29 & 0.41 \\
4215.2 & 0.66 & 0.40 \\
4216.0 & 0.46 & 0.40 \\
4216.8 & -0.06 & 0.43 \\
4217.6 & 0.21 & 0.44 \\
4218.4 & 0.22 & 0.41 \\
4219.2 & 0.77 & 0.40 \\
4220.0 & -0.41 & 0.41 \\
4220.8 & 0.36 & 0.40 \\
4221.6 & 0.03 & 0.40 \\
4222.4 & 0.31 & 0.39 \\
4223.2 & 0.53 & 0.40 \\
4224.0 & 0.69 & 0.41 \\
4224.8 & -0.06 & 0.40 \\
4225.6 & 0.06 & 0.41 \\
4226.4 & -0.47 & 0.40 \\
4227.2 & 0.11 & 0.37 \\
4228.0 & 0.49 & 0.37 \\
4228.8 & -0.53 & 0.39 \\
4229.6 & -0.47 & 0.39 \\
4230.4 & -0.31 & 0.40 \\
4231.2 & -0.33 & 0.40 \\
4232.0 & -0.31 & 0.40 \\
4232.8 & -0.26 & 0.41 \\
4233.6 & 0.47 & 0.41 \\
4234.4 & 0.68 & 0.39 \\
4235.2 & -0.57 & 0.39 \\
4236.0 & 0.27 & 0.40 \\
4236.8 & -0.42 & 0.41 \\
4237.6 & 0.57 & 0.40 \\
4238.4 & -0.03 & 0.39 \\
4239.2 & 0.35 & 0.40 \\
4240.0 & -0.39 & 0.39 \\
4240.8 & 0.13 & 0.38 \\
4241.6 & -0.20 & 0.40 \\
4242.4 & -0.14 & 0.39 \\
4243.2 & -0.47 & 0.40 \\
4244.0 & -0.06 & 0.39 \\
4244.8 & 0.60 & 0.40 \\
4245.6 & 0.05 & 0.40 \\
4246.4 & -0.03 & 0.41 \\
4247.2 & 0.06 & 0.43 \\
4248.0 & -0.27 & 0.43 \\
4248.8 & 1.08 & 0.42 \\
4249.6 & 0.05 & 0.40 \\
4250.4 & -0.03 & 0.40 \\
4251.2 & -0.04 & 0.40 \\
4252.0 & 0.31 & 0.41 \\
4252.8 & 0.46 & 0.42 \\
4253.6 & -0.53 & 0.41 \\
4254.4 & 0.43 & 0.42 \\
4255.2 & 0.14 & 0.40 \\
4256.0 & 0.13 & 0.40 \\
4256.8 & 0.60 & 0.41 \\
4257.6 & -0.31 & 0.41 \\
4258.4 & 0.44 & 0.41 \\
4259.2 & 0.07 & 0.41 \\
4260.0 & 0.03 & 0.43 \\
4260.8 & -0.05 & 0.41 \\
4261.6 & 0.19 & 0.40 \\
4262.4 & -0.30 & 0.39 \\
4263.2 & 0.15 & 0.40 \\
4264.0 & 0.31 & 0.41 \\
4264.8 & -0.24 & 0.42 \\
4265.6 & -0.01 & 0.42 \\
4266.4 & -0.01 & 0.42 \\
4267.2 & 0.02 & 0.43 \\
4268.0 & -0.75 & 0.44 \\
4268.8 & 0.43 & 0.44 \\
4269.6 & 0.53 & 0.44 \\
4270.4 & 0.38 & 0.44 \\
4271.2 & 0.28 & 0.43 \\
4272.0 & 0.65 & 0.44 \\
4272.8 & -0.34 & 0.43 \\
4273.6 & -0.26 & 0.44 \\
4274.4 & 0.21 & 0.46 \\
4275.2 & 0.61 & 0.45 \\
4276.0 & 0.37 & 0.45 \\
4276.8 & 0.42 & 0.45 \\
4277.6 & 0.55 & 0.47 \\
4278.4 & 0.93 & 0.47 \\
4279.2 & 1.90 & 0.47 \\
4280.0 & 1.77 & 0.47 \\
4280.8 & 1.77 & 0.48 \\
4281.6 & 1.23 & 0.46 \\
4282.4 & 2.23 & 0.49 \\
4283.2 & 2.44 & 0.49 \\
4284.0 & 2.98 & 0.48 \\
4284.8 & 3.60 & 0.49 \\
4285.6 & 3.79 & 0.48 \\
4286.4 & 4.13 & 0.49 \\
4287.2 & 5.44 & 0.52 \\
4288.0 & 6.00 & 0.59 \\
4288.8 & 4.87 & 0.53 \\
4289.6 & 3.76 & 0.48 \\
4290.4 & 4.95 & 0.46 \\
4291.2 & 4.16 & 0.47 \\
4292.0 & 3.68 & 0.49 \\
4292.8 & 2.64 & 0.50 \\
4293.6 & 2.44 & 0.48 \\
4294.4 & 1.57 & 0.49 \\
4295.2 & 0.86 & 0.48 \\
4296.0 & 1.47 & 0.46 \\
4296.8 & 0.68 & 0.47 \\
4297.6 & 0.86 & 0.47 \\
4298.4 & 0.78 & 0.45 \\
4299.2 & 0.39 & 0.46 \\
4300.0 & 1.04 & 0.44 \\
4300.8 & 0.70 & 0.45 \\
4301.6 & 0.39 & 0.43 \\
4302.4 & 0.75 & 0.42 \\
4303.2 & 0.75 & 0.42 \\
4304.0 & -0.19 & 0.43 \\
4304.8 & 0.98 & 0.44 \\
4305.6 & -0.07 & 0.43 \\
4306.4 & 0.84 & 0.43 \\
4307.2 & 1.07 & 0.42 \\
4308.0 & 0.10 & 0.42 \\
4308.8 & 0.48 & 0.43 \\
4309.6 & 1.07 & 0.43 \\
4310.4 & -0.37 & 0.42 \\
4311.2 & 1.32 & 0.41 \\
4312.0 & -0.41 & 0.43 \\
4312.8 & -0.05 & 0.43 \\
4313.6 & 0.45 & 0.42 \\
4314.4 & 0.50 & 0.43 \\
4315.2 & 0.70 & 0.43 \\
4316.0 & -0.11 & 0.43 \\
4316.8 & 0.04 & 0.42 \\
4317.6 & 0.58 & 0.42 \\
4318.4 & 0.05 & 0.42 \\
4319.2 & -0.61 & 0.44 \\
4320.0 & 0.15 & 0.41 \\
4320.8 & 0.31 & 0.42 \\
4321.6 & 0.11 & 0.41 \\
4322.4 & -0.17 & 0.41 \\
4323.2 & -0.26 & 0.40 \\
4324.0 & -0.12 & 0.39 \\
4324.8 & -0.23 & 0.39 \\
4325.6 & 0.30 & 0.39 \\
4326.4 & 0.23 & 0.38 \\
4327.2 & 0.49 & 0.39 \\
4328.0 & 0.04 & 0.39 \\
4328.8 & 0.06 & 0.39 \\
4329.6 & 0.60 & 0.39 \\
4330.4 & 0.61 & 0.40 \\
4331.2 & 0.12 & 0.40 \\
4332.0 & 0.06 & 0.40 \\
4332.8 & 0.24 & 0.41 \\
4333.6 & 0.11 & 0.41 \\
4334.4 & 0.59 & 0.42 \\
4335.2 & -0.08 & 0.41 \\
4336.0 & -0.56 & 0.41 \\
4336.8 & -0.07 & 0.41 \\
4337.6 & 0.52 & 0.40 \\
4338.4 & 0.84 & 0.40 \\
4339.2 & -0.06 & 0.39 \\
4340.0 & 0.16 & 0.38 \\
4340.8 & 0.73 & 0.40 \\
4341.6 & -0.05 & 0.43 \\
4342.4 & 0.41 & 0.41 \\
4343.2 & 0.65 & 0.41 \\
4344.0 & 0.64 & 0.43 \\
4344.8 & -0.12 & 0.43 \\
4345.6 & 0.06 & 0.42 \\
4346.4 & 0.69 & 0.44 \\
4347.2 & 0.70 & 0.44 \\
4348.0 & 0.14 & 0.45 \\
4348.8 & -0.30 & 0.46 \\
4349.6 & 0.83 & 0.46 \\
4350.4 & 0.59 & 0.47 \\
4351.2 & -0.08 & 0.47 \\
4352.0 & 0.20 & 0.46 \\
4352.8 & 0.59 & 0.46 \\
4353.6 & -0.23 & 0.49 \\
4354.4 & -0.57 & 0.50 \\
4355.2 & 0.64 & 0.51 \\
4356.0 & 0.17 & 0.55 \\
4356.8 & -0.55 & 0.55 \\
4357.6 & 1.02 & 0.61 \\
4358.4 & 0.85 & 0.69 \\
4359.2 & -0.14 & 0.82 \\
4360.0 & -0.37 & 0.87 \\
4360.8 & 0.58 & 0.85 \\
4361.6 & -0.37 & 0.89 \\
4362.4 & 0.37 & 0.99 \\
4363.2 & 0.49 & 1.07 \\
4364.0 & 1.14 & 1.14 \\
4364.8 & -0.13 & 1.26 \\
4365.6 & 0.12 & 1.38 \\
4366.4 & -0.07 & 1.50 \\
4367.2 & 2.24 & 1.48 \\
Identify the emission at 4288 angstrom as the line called Ly-alpha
